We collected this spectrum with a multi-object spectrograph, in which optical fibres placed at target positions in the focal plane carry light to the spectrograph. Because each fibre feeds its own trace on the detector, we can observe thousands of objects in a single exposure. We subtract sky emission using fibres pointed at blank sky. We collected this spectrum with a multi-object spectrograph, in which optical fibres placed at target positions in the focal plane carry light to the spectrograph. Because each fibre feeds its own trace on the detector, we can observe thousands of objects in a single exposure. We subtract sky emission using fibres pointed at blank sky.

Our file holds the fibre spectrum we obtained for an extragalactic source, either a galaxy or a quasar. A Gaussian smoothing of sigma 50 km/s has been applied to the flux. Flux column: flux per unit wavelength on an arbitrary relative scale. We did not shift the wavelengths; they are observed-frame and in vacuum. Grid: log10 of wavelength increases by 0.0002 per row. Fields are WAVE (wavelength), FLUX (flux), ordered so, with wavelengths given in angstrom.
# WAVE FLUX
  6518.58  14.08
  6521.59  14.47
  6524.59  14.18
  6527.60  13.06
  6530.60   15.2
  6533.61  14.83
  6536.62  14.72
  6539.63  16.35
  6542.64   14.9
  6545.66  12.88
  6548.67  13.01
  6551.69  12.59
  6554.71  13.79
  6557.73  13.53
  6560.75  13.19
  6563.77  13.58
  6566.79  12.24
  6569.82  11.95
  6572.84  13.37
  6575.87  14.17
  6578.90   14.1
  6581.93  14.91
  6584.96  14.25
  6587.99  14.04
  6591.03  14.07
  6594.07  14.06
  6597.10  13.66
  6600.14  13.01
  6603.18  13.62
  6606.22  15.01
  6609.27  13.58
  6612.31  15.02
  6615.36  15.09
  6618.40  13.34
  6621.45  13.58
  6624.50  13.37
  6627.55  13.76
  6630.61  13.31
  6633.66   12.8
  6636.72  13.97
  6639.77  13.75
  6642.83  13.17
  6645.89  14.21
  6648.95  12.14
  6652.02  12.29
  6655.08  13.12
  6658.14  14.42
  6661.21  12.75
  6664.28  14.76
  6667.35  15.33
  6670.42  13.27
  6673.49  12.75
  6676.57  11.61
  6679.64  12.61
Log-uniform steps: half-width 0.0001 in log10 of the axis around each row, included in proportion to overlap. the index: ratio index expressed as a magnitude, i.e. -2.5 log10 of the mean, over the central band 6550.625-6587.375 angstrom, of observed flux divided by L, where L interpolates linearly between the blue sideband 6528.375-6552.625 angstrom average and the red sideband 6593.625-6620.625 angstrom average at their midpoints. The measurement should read 0.05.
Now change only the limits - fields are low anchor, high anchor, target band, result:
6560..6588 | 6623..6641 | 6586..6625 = -0.04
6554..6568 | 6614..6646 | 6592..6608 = -0.03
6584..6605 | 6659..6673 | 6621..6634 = 0.04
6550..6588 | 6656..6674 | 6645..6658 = 0.07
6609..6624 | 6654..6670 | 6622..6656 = 0.06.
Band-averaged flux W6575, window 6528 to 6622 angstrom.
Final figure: 13.9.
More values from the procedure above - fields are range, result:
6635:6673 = 13.6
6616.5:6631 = 13.5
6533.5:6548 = 14.6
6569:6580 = 13.5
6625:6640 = 13.5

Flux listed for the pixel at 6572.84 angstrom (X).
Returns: 13.37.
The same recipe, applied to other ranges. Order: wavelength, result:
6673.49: 12.75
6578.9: 14.1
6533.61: 14.83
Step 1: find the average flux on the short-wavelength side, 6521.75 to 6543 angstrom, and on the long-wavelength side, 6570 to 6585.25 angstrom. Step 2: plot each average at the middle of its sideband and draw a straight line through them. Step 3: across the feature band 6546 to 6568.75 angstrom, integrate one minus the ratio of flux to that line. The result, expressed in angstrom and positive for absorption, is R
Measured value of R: 1.9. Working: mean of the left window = 14.7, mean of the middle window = 13.1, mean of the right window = 14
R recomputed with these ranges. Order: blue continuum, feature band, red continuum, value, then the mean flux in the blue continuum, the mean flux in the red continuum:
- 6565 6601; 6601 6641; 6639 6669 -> -0.7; 13.7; 13.6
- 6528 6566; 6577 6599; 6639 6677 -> -0.6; 14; 13.4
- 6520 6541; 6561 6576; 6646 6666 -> 1.4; 14.7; 13.3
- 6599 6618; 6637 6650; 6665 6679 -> 0.3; 14.2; 13.3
